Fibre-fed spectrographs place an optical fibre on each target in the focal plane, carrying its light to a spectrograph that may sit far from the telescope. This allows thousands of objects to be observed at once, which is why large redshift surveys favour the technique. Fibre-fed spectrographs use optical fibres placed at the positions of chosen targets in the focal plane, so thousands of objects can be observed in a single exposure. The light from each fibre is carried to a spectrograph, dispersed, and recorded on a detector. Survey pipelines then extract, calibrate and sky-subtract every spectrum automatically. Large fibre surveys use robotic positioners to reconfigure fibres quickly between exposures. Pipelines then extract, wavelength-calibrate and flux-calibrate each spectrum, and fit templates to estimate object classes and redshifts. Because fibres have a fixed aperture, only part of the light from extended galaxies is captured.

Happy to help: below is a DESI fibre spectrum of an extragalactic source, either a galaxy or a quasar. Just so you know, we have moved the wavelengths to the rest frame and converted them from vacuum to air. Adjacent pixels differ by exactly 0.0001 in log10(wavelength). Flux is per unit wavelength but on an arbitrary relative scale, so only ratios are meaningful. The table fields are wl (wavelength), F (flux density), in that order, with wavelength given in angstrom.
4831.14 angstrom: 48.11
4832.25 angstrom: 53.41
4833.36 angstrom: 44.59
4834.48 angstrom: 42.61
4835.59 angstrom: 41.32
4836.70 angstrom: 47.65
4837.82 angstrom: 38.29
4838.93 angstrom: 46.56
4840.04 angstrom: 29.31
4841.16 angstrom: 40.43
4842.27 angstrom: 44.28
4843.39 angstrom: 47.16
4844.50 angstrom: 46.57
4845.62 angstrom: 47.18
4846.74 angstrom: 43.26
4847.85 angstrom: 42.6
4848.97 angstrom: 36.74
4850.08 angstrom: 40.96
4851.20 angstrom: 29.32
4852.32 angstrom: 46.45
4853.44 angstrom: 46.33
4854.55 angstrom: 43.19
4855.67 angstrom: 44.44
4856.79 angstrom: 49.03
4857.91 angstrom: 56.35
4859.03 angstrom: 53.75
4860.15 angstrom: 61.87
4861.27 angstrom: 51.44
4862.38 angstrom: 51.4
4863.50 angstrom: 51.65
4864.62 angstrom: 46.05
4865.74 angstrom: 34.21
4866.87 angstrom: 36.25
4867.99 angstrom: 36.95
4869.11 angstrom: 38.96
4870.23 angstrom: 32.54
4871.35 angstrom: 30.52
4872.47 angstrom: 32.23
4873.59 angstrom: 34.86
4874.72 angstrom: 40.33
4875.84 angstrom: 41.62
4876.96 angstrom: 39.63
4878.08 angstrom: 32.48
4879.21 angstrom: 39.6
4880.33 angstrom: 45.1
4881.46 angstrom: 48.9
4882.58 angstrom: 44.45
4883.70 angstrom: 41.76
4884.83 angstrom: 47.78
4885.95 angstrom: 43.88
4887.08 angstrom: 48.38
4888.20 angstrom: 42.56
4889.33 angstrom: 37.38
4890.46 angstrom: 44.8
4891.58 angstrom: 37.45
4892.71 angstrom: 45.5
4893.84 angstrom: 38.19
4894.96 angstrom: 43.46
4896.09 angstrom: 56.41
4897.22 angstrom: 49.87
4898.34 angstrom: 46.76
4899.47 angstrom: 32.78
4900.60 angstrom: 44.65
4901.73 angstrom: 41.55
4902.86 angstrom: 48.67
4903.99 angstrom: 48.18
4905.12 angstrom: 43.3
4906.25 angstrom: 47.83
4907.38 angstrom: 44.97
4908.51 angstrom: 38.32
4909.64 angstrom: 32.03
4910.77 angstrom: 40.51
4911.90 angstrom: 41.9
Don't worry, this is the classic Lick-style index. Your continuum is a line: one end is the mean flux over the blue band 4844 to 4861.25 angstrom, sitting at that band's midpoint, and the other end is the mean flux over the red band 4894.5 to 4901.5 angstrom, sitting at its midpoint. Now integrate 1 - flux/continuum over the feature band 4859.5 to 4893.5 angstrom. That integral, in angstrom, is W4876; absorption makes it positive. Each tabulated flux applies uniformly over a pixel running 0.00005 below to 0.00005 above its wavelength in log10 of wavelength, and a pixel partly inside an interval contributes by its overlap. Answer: 2.8 angstrom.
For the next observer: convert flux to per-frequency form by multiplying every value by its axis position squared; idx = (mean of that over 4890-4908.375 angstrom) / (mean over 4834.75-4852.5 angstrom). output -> 1.09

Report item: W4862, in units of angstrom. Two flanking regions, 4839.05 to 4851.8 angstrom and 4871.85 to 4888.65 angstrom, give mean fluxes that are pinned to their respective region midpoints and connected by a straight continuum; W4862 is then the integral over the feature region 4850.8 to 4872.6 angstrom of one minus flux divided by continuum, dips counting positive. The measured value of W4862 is -1.5 angstrom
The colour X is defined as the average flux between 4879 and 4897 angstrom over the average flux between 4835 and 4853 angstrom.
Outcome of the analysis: 1.1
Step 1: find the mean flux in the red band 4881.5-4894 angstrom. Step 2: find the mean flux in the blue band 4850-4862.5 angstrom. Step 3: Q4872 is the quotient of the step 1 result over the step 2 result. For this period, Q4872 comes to 0.9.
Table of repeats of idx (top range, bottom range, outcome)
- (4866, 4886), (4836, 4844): 0.95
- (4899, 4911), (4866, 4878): 1.18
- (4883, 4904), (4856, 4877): 1.03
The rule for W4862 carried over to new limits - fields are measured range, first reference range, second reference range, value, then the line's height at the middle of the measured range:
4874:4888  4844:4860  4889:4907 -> 0.6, 44.6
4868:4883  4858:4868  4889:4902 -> 2.5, 46.2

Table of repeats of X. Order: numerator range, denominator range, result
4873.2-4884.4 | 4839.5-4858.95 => 0.95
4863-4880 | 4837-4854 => 0.91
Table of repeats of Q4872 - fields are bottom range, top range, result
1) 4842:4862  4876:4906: 0.94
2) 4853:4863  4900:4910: 0.85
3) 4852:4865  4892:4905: 0.89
